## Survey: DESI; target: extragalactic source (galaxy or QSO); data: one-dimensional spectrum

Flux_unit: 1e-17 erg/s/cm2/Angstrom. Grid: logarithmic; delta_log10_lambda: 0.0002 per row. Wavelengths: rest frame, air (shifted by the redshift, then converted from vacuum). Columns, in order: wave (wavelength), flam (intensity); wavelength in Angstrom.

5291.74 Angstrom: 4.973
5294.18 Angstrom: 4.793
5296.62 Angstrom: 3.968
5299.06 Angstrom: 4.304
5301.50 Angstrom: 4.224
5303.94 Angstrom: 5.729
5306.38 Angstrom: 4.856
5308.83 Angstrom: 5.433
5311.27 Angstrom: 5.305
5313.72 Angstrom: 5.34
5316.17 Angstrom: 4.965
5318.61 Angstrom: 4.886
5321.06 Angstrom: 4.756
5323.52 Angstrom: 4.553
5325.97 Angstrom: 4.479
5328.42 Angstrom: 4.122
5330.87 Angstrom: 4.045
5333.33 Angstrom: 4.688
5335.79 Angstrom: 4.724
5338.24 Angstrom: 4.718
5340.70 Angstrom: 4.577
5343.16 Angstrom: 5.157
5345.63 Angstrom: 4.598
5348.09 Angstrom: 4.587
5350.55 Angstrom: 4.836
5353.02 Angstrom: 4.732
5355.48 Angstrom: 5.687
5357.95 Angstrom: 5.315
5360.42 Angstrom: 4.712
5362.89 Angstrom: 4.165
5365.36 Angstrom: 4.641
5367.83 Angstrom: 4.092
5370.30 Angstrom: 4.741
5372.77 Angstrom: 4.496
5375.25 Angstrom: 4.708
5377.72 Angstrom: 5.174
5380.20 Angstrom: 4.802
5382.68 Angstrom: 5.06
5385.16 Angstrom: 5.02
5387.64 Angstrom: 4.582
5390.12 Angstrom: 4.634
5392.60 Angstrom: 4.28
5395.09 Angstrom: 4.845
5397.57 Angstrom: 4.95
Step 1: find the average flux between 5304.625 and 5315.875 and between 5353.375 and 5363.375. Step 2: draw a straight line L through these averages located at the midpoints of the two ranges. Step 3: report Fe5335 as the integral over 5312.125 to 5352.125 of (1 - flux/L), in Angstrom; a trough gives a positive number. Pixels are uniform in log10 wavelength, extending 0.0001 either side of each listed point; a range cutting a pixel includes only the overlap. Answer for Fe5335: 3.40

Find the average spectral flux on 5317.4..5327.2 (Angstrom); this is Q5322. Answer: 4.67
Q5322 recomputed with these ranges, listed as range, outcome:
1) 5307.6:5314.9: 5.36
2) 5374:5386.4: 4.95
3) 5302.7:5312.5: 5.33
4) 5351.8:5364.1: 4.92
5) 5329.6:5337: 4.48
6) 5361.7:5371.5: 4.41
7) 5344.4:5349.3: 4.59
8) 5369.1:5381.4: 4.78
